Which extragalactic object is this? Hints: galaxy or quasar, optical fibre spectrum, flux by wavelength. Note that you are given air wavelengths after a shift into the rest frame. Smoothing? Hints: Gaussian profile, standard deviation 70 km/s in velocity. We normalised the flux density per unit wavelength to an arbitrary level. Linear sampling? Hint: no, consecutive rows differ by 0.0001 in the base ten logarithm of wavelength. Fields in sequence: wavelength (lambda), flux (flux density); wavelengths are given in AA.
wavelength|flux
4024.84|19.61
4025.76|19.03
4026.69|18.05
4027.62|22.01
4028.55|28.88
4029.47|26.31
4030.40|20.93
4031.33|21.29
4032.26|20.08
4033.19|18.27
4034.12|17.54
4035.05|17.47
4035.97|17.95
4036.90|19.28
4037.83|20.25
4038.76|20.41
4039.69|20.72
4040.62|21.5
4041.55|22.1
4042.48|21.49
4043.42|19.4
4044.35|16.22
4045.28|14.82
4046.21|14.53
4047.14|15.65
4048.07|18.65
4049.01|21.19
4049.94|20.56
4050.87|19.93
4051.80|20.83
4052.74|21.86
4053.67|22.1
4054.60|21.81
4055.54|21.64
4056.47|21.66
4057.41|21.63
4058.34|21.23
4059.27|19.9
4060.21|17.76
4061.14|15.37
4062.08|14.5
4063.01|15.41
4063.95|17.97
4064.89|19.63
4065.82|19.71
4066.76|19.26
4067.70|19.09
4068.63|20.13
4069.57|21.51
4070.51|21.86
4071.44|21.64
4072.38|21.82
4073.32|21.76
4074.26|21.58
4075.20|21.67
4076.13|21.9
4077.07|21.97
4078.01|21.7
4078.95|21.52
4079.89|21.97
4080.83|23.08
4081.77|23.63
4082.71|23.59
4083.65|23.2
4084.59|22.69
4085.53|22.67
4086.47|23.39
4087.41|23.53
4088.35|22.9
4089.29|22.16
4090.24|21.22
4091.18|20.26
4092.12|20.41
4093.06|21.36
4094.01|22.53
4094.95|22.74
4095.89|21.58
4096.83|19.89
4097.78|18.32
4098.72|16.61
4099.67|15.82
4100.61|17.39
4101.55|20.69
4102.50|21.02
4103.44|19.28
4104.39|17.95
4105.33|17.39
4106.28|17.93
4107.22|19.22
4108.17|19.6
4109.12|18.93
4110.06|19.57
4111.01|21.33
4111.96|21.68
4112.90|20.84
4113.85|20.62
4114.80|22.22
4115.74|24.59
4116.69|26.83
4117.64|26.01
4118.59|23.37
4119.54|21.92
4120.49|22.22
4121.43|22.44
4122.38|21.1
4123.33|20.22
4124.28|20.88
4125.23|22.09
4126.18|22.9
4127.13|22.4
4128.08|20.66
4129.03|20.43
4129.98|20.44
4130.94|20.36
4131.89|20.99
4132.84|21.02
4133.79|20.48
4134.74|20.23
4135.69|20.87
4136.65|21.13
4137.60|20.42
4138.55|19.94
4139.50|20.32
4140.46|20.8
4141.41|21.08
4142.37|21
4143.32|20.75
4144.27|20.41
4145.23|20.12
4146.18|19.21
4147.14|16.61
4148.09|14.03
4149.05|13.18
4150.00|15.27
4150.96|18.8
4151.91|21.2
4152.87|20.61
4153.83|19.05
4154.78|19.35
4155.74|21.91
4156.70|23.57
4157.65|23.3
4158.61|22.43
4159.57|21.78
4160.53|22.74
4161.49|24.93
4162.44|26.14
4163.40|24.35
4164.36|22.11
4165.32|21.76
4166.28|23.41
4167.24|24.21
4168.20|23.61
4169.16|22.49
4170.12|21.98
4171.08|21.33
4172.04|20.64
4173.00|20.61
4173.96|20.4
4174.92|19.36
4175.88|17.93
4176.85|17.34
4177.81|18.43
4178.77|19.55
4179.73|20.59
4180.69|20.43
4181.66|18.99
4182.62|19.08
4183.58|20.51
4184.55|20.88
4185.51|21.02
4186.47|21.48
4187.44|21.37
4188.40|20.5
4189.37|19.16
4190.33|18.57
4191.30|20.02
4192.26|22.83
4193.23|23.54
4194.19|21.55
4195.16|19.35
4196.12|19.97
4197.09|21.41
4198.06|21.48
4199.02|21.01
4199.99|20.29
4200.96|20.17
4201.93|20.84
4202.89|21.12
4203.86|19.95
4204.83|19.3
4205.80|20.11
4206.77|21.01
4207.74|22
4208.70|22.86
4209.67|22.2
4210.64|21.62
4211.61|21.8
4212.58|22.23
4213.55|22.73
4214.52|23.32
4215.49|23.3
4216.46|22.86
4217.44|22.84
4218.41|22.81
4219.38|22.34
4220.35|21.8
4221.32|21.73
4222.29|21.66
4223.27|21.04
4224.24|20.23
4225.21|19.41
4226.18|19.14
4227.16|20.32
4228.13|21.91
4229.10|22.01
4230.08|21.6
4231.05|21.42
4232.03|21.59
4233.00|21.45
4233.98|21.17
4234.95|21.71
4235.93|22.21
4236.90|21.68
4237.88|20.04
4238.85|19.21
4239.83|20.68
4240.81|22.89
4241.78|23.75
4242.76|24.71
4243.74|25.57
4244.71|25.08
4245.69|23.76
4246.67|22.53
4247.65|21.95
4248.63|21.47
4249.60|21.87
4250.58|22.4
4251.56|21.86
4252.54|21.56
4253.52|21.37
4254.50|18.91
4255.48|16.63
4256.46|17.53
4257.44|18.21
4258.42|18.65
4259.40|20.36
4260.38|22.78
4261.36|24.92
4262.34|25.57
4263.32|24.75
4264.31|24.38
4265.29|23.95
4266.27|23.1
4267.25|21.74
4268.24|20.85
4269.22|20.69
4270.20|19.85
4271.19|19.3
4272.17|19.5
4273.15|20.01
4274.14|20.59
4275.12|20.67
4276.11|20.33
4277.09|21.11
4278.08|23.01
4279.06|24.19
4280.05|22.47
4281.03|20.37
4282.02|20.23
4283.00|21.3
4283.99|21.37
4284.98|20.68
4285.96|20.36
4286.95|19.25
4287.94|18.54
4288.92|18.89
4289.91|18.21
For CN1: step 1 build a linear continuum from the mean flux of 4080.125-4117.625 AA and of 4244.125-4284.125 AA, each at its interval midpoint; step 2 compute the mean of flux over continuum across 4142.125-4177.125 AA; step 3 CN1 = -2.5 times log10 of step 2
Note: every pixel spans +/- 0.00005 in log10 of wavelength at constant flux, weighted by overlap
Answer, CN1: 0.02 mag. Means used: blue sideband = 21.1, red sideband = 21.5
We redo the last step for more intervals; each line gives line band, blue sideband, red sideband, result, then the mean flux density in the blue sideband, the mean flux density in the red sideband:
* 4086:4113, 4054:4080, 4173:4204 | 0.00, 20.3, 20.3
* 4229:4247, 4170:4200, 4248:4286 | -0.07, 20.3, 21.3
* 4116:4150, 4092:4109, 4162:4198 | -0.04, 19.4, 21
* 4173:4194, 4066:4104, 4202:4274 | 0.07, 21.2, 21.6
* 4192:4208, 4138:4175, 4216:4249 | 0.03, 20.9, 21.9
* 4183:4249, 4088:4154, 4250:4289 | -0.04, 20.4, 21.1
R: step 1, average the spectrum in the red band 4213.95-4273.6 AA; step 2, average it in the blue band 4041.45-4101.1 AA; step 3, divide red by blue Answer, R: 1.06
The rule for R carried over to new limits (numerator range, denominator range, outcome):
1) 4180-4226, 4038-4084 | 1.04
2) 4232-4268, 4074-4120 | 1.03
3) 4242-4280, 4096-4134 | 1.05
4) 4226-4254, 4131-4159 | 1.10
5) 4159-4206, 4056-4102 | 1.02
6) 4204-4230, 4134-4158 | 1.10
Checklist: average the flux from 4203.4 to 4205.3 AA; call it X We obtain 19.6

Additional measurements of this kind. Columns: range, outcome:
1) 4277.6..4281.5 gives 22.6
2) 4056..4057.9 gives 21.7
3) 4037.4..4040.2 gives 20.5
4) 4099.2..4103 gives 18.8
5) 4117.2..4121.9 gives 23.2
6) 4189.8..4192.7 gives 20.4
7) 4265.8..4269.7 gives 21.6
